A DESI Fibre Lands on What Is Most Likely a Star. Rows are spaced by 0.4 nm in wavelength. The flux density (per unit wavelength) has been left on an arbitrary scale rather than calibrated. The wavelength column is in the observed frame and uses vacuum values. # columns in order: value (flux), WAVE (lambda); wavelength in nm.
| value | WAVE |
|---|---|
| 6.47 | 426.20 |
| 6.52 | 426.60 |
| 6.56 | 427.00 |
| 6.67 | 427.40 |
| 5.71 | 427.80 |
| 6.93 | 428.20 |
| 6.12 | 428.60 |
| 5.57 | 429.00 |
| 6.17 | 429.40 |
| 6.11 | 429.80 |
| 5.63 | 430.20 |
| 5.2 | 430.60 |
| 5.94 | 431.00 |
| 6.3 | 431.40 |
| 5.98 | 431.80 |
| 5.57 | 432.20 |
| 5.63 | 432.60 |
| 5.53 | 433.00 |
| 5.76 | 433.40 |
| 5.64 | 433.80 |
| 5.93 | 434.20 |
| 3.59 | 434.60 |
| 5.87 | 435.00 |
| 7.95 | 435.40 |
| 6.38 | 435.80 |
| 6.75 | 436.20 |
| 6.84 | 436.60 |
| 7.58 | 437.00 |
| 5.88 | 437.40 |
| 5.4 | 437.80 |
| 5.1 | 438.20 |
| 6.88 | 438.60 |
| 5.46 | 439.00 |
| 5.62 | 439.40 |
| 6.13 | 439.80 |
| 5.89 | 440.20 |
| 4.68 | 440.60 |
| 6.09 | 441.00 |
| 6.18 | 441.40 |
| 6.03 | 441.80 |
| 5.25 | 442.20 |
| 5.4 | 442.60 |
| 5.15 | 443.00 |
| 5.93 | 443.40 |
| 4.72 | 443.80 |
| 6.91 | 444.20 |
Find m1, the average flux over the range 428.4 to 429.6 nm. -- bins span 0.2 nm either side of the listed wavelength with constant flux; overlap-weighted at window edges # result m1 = 5.95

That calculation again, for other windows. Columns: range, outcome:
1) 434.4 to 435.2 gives 4.73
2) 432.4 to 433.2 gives 5.58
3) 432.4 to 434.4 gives 5.7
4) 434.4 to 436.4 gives 6.11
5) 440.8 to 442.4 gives 5.89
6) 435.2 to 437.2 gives 7.1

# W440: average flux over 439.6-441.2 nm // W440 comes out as 5.7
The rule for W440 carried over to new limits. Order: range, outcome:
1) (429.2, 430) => 6.14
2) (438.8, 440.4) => 5.78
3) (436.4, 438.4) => 6.16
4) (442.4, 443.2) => 5.28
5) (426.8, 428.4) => 6.47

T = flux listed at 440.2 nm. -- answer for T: 5.89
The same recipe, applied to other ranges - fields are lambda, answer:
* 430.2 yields 5.63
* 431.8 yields 5.98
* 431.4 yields 6.3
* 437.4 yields 5.88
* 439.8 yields 6.13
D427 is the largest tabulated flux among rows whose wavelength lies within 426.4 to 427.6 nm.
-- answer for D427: 6.67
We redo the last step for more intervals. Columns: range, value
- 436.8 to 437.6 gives 7.58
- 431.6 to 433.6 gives 5.98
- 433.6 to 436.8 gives 7.95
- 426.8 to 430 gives 6.93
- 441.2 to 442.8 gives 6.18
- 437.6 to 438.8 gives 6.88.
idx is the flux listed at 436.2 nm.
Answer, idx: 6.75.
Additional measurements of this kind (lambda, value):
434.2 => 5.93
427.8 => 5.71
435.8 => 6.38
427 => 6.56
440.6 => 4.68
